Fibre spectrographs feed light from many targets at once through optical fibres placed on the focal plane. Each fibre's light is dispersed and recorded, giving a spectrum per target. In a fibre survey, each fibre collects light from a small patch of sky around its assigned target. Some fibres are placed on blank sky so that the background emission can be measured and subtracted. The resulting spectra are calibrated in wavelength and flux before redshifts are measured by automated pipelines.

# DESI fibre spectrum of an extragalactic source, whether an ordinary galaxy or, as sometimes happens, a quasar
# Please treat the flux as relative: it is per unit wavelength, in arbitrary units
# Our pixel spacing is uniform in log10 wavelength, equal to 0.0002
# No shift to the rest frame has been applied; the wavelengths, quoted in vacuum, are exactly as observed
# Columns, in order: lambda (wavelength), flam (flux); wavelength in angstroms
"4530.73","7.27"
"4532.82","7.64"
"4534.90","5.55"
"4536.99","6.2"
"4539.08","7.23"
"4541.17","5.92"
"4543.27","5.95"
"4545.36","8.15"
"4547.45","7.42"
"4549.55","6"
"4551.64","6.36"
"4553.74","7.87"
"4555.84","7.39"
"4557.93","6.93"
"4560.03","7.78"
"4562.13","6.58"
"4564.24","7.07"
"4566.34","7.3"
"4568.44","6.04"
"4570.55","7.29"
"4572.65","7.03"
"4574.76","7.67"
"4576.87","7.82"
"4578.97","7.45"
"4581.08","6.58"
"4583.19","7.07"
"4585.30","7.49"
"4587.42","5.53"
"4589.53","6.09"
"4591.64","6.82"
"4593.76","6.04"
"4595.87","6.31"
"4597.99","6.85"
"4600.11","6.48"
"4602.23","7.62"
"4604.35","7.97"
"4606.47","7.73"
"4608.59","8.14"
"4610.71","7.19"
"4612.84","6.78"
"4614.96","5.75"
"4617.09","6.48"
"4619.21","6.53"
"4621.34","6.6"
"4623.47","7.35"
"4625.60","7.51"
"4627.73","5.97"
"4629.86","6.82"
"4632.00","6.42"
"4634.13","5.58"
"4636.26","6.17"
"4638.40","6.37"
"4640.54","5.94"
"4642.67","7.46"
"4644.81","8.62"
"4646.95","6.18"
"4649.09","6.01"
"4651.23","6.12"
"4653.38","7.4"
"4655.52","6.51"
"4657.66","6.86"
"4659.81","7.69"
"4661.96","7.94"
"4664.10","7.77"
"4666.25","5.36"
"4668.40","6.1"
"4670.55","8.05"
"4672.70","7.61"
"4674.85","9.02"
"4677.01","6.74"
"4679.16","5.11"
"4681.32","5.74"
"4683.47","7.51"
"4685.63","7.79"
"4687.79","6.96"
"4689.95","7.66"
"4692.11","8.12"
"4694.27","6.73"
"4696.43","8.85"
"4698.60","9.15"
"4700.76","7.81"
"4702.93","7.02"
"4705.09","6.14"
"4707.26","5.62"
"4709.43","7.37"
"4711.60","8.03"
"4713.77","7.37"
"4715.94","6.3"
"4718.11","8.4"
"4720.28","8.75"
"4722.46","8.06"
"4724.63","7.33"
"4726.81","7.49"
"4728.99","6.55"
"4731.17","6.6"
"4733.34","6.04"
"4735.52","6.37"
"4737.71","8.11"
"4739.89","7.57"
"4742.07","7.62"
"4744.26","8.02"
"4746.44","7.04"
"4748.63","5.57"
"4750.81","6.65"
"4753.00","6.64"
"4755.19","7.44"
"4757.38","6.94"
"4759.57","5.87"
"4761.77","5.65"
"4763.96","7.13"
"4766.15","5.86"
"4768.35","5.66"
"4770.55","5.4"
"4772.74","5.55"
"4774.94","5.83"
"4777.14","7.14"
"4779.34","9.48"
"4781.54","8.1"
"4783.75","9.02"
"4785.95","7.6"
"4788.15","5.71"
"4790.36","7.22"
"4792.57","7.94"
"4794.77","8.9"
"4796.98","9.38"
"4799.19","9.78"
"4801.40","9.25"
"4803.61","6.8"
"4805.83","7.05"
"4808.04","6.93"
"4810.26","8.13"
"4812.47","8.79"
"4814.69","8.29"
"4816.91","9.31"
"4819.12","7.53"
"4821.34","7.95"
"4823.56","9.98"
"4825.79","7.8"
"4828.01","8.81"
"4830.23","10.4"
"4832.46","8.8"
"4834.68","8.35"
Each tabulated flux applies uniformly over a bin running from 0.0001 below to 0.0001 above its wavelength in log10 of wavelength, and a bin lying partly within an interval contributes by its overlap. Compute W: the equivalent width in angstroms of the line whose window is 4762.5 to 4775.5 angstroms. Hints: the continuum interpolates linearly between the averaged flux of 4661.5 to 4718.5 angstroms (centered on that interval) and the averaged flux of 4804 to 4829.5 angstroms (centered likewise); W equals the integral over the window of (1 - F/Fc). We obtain 3.2 angstroms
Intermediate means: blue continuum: 7.25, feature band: 5.9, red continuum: 8.23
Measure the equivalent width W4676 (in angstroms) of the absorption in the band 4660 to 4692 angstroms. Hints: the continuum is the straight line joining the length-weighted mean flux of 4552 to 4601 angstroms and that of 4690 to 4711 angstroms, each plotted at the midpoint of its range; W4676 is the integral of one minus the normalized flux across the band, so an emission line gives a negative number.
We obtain 0.9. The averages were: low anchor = 6.93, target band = 7.14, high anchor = 7.45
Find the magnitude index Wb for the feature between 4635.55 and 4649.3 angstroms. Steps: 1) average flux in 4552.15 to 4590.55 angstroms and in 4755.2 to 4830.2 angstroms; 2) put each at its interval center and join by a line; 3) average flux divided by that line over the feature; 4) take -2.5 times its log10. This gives 0.078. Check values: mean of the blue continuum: 7.04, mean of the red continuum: 7.64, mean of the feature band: 6.73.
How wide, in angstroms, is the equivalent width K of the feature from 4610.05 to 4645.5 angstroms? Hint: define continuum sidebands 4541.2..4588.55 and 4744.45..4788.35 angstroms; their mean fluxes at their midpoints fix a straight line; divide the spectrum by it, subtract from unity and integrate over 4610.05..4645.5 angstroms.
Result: 1.4 angstroms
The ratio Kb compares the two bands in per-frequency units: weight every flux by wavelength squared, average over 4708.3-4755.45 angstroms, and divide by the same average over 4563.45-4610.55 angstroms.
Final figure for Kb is 1.1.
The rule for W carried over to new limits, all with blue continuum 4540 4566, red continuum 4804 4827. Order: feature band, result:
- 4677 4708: 1.7 angstroms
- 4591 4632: 1.9 angstroms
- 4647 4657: 1.2 angstroms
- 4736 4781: 6.3 angstroms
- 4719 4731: 0.2 angstroms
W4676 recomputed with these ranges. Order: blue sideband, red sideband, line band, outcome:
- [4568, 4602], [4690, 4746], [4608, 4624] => 0.4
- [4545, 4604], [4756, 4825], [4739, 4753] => 0.7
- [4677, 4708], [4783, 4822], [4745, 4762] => 2.5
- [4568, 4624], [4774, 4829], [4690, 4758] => 3.3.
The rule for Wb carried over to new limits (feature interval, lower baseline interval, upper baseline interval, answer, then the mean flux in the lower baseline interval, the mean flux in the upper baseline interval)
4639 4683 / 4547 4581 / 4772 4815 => 0.08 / 7.1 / 7.86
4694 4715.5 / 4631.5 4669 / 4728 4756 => -0.08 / 6.71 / 6.94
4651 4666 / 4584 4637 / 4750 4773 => -0.09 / 6.73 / 6.27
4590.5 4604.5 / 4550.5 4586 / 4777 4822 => 0.08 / 7.16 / 8.13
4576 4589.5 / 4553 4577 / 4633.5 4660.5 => 0.03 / 7.2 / 6.69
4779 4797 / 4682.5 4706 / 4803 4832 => 0.02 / 7.62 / 8.33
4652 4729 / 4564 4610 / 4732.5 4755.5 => -0.05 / 7.02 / 7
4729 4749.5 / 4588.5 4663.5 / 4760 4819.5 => 0.05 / 6.82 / 7.52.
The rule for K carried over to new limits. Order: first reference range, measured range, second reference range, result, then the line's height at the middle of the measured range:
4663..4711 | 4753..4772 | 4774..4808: 3.6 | 7.73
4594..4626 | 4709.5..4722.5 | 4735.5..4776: -2.1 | 6.69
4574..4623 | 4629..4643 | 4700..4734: 1.3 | 7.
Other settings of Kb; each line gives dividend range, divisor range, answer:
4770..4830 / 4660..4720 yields 1.15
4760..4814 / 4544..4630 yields 1.16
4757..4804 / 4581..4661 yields 1.15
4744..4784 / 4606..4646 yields 1.05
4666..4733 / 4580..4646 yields 1.11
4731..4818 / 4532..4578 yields 1.16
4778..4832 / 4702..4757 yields 1.21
